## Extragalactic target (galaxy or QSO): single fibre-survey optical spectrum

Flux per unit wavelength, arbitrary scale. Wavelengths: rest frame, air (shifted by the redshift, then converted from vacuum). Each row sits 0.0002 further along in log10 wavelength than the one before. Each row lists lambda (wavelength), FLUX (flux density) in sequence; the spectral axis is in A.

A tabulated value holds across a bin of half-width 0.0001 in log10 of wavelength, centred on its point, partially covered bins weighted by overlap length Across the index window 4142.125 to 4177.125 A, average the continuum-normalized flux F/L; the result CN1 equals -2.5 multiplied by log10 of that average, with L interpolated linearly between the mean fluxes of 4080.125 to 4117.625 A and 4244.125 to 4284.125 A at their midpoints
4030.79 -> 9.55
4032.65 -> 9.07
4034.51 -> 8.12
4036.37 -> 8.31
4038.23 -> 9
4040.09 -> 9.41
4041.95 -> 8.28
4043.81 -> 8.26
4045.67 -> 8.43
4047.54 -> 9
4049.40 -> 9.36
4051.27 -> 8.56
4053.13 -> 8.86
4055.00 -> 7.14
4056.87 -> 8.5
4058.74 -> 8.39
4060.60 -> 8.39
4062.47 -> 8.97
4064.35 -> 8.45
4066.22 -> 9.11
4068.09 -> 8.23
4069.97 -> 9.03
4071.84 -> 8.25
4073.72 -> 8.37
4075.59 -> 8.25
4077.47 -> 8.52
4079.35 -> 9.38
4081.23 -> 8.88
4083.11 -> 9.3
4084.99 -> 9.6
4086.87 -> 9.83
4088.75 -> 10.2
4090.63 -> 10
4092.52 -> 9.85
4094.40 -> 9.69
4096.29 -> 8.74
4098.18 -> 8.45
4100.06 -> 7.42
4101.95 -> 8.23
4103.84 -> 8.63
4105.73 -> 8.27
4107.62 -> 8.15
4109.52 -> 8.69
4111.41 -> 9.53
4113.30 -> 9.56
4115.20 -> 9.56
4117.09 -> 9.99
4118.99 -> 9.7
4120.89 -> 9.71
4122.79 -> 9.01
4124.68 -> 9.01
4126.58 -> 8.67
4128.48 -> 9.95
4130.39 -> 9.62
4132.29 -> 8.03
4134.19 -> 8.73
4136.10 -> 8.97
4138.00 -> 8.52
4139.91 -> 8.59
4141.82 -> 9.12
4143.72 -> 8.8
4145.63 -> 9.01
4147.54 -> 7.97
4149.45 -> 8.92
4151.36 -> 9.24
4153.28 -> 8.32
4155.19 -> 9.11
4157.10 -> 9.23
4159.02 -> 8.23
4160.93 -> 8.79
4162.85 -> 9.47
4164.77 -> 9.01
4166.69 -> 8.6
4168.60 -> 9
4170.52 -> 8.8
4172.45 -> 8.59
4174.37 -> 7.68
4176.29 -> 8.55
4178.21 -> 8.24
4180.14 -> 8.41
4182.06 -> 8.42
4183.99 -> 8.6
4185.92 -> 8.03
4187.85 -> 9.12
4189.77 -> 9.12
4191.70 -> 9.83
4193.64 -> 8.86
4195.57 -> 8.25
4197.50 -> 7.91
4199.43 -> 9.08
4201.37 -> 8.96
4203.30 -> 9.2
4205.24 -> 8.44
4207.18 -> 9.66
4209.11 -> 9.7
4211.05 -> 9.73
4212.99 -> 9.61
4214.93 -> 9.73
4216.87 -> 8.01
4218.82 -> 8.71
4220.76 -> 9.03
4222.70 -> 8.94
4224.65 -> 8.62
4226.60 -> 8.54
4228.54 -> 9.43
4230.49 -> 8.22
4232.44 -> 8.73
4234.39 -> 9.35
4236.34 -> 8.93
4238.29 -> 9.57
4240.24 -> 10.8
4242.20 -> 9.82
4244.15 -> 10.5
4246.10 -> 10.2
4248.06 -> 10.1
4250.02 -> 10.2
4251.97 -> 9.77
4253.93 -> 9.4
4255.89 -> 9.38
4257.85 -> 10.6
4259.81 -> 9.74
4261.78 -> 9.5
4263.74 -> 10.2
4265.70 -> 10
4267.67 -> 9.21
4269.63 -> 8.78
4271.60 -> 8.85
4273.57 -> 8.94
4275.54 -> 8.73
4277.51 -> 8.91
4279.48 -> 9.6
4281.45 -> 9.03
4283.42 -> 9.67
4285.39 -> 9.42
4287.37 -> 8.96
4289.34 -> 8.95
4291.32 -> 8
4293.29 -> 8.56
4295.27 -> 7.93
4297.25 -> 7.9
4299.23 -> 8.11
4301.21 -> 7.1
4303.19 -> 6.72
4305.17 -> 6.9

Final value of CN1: 0.06 mag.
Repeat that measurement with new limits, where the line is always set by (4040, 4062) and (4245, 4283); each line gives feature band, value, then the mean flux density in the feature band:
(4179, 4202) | 0.059 mag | 8.71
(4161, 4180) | 0.054 mag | 8.65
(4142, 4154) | 0.030 mag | 8.74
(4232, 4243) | -0.017 mag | 9.57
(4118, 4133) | -0.042 mag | 9.23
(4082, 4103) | -0.059 mag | 9.21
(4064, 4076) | 0.009 mag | 8.55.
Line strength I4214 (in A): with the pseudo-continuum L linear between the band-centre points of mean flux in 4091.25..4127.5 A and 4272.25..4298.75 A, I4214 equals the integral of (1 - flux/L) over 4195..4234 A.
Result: -0.2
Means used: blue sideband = 9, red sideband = 8.8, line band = 8.94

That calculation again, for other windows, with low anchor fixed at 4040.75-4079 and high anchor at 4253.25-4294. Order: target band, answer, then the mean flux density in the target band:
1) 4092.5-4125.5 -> -1.1 A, 8.99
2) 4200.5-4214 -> -0.4 A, 9.34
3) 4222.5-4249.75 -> -0.9 A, 9.44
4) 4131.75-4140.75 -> 0.2 A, 8.59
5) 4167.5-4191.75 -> 0.9 A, 8.6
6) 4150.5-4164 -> -0.1 A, 8.91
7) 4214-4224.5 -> 0.3 A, 8.86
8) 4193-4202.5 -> 0.4 A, 8.62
